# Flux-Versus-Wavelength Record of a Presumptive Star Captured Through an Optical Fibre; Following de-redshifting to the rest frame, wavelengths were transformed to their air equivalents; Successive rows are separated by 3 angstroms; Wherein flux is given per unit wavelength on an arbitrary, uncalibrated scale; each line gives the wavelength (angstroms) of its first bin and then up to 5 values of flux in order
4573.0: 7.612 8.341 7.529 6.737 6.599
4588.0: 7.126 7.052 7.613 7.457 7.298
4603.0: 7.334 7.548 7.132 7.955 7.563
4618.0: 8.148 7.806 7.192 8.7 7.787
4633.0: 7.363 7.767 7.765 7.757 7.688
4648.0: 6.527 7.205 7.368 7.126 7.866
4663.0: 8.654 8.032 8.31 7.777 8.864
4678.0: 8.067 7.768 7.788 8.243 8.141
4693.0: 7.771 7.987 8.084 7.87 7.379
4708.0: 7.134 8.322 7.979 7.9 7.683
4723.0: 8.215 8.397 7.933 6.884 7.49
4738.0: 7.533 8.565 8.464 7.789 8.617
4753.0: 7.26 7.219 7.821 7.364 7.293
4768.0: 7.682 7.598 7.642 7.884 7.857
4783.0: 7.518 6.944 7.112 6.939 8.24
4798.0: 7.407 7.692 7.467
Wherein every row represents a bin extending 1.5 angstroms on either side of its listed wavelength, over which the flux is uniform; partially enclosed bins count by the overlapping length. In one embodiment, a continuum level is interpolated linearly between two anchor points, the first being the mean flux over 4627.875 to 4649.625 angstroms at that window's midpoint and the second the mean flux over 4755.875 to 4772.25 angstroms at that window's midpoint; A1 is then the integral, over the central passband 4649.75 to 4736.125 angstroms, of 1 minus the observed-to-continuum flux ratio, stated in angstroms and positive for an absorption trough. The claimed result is -3.8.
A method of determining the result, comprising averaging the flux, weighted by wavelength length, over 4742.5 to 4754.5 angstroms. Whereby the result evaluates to 8.03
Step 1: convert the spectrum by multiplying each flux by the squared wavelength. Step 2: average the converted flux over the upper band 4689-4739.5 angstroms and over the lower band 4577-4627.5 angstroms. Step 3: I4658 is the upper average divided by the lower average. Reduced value 1.1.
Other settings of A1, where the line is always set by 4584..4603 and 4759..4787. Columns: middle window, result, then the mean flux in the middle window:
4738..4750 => -1.2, 8.22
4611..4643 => -2.3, 7.8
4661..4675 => -1.7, 8.25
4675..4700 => -2.2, 8.03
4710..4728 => -1.5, 8.07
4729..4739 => 0.1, 7.39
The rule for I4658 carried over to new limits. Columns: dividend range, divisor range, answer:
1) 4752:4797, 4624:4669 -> 1.03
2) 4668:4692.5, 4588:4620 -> 1.12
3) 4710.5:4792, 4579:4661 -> 1.09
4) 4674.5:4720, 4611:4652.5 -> 1.06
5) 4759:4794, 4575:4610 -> 1.11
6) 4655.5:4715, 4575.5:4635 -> 1.10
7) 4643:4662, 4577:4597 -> 1.05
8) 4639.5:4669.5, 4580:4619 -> 1.06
